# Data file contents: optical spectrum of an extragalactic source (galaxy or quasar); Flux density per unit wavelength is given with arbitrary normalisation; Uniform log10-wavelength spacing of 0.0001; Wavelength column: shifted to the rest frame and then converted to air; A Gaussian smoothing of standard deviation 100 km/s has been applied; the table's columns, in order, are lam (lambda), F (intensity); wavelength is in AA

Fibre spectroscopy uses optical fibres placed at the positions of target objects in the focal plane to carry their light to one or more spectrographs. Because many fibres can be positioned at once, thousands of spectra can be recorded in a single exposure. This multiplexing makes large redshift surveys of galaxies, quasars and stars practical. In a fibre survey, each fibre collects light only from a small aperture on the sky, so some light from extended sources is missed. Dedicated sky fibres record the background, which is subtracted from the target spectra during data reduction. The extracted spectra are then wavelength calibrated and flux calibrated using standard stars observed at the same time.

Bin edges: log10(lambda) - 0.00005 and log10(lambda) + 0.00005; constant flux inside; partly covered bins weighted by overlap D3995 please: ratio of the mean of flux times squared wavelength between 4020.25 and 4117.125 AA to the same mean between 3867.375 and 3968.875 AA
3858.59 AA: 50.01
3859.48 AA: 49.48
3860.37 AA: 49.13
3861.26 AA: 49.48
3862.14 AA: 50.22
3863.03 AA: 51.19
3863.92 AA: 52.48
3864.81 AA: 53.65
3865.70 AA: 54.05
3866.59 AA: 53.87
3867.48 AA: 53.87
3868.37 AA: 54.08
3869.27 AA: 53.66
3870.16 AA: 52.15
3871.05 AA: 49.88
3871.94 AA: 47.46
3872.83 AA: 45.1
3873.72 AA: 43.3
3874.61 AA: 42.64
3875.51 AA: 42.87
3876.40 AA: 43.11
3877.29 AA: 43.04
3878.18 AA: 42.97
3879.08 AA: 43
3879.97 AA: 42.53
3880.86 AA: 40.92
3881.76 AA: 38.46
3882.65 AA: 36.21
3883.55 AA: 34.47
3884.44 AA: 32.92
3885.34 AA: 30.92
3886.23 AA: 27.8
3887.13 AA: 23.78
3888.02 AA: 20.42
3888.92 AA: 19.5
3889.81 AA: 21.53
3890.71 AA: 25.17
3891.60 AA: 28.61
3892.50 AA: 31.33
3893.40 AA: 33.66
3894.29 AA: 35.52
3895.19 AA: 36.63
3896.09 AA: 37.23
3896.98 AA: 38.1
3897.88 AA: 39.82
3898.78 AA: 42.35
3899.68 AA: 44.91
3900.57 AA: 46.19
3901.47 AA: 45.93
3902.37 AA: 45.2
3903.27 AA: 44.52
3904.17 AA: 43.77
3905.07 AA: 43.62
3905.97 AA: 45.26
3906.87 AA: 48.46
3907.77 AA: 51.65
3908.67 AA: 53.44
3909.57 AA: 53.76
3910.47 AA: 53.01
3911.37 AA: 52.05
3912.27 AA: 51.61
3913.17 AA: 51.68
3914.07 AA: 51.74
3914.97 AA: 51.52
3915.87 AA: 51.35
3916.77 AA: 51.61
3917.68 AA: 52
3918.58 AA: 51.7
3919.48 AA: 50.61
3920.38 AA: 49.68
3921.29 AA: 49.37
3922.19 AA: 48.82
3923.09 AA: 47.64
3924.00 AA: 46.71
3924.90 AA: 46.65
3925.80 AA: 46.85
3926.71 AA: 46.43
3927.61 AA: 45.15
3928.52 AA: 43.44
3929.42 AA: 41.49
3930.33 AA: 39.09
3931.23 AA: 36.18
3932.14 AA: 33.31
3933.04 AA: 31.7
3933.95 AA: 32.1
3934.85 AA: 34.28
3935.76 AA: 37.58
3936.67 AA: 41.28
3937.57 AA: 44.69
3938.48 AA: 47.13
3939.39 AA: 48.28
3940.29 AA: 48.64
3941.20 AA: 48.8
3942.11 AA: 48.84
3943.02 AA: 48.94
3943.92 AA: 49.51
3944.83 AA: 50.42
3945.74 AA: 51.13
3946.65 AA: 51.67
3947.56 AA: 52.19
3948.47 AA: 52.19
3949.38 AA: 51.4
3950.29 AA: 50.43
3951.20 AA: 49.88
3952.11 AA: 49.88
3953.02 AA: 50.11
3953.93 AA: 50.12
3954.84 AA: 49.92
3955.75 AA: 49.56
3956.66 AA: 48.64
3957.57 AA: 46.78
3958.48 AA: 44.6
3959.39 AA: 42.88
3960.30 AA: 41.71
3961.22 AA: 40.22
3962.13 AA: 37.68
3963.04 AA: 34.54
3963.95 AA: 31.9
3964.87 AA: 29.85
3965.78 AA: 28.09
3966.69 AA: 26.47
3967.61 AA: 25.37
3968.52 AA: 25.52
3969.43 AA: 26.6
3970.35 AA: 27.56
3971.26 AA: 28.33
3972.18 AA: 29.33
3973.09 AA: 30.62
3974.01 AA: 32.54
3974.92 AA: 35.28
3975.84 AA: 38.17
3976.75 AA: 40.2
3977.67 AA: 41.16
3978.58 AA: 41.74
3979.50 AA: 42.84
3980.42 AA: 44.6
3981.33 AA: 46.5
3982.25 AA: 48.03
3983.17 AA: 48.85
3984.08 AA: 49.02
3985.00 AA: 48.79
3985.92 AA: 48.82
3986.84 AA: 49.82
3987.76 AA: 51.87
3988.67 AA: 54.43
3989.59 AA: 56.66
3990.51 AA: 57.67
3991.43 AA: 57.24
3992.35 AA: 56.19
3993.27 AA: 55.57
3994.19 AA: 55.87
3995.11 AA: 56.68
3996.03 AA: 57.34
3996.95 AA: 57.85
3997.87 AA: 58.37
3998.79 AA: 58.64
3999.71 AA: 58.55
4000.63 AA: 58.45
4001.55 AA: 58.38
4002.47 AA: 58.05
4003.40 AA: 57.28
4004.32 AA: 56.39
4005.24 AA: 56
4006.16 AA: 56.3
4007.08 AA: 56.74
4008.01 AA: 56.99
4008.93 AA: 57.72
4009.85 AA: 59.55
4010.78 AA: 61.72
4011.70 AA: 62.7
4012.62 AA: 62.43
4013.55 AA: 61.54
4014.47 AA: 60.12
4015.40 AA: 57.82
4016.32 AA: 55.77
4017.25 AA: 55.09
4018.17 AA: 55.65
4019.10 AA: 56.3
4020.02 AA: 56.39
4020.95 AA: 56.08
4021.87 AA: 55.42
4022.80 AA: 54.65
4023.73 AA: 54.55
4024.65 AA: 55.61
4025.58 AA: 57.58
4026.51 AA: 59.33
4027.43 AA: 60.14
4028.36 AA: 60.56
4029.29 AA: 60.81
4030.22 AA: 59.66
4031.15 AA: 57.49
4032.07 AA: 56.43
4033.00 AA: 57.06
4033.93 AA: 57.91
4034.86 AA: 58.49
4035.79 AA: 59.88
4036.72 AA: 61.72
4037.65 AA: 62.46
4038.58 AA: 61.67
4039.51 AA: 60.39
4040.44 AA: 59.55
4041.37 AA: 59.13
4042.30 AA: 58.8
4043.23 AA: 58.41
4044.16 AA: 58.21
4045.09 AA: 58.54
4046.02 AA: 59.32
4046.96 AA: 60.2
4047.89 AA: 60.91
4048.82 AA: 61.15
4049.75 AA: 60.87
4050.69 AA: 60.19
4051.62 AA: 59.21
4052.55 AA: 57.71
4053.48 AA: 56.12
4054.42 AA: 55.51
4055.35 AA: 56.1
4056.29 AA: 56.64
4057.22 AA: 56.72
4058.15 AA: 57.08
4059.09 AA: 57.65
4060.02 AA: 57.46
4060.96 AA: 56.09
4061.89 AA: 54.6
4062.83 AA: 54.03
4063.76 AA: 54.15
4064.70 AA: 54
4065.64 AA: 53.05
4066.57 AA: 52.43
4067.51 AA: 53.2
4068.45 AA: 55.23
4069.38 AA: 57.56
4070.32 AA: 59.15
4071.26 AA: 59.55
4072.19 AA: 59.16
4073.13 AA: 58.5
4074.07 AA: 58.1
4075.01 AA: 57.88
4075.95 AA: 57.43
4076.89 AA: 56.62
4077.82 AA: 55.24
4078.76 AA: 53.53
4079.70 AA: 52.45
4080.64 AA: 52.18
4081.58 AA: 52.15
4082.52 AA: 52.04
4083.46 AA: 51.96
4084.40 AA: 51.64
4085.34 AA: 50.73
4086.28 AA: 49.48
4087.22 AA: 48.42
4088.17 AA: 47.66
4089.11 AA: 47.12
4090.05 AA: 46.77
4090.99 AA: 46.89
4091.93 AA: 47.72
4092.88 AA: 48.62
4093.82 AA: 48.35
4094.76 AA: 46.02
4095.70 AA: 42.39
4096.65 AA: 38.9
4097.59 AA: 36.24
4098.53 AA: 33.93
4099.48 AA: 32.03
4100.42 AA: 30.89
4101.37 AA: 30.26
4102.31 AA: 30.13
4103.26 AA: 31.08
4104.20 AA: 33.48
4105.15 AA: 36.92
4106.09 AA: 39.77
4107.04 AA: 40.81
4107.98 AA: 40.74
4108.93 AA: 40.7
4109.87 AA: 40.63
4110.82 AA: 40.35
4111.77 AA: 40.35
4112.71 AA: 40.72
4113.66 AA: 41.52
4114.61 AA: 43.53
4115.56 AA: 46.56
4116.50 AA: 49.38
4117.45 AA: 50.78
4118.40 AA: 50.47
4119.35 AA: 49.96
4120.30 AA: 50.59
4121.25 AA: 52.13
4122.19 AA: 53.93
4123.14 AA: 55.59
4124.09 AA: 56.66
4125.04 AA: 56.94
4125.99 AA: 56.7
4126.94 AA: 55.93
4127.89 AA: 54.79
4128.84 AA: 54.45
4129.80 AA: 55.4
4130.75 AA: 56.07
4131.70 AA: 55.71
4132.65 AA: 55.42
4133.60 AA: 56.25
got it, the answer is 1.30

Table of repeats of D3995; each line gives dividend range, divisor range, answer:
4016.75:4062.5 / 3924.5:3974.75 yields 1.47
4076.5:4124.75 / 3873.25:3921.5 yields 1.20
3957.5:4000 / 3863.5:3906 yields 1.13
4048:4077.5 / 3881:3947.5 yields 1.44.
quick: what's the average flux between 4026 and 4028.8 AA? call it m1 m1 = 60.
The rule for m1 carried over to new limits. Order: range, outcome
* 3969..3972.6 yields 27.9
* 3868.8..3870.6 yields 52.7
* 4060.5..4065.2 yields 54.5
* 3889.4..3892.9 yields 26.6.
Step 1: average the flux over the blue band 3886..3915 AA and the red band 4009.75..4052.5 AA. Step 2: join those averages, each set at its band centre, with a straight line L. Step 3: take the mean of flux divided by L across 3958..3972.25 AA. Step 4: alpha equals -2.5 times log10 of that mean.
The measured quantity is 0.45 mag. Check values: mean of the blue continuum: 40.6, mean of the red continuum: 58.8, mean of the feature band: 32.6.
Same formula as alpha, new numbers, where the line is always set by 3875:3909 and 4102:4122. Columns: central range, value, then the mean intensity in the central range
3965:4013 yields -0.20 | 48.3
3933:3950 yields -0.18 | 46.2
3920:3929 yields -0.21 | 47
